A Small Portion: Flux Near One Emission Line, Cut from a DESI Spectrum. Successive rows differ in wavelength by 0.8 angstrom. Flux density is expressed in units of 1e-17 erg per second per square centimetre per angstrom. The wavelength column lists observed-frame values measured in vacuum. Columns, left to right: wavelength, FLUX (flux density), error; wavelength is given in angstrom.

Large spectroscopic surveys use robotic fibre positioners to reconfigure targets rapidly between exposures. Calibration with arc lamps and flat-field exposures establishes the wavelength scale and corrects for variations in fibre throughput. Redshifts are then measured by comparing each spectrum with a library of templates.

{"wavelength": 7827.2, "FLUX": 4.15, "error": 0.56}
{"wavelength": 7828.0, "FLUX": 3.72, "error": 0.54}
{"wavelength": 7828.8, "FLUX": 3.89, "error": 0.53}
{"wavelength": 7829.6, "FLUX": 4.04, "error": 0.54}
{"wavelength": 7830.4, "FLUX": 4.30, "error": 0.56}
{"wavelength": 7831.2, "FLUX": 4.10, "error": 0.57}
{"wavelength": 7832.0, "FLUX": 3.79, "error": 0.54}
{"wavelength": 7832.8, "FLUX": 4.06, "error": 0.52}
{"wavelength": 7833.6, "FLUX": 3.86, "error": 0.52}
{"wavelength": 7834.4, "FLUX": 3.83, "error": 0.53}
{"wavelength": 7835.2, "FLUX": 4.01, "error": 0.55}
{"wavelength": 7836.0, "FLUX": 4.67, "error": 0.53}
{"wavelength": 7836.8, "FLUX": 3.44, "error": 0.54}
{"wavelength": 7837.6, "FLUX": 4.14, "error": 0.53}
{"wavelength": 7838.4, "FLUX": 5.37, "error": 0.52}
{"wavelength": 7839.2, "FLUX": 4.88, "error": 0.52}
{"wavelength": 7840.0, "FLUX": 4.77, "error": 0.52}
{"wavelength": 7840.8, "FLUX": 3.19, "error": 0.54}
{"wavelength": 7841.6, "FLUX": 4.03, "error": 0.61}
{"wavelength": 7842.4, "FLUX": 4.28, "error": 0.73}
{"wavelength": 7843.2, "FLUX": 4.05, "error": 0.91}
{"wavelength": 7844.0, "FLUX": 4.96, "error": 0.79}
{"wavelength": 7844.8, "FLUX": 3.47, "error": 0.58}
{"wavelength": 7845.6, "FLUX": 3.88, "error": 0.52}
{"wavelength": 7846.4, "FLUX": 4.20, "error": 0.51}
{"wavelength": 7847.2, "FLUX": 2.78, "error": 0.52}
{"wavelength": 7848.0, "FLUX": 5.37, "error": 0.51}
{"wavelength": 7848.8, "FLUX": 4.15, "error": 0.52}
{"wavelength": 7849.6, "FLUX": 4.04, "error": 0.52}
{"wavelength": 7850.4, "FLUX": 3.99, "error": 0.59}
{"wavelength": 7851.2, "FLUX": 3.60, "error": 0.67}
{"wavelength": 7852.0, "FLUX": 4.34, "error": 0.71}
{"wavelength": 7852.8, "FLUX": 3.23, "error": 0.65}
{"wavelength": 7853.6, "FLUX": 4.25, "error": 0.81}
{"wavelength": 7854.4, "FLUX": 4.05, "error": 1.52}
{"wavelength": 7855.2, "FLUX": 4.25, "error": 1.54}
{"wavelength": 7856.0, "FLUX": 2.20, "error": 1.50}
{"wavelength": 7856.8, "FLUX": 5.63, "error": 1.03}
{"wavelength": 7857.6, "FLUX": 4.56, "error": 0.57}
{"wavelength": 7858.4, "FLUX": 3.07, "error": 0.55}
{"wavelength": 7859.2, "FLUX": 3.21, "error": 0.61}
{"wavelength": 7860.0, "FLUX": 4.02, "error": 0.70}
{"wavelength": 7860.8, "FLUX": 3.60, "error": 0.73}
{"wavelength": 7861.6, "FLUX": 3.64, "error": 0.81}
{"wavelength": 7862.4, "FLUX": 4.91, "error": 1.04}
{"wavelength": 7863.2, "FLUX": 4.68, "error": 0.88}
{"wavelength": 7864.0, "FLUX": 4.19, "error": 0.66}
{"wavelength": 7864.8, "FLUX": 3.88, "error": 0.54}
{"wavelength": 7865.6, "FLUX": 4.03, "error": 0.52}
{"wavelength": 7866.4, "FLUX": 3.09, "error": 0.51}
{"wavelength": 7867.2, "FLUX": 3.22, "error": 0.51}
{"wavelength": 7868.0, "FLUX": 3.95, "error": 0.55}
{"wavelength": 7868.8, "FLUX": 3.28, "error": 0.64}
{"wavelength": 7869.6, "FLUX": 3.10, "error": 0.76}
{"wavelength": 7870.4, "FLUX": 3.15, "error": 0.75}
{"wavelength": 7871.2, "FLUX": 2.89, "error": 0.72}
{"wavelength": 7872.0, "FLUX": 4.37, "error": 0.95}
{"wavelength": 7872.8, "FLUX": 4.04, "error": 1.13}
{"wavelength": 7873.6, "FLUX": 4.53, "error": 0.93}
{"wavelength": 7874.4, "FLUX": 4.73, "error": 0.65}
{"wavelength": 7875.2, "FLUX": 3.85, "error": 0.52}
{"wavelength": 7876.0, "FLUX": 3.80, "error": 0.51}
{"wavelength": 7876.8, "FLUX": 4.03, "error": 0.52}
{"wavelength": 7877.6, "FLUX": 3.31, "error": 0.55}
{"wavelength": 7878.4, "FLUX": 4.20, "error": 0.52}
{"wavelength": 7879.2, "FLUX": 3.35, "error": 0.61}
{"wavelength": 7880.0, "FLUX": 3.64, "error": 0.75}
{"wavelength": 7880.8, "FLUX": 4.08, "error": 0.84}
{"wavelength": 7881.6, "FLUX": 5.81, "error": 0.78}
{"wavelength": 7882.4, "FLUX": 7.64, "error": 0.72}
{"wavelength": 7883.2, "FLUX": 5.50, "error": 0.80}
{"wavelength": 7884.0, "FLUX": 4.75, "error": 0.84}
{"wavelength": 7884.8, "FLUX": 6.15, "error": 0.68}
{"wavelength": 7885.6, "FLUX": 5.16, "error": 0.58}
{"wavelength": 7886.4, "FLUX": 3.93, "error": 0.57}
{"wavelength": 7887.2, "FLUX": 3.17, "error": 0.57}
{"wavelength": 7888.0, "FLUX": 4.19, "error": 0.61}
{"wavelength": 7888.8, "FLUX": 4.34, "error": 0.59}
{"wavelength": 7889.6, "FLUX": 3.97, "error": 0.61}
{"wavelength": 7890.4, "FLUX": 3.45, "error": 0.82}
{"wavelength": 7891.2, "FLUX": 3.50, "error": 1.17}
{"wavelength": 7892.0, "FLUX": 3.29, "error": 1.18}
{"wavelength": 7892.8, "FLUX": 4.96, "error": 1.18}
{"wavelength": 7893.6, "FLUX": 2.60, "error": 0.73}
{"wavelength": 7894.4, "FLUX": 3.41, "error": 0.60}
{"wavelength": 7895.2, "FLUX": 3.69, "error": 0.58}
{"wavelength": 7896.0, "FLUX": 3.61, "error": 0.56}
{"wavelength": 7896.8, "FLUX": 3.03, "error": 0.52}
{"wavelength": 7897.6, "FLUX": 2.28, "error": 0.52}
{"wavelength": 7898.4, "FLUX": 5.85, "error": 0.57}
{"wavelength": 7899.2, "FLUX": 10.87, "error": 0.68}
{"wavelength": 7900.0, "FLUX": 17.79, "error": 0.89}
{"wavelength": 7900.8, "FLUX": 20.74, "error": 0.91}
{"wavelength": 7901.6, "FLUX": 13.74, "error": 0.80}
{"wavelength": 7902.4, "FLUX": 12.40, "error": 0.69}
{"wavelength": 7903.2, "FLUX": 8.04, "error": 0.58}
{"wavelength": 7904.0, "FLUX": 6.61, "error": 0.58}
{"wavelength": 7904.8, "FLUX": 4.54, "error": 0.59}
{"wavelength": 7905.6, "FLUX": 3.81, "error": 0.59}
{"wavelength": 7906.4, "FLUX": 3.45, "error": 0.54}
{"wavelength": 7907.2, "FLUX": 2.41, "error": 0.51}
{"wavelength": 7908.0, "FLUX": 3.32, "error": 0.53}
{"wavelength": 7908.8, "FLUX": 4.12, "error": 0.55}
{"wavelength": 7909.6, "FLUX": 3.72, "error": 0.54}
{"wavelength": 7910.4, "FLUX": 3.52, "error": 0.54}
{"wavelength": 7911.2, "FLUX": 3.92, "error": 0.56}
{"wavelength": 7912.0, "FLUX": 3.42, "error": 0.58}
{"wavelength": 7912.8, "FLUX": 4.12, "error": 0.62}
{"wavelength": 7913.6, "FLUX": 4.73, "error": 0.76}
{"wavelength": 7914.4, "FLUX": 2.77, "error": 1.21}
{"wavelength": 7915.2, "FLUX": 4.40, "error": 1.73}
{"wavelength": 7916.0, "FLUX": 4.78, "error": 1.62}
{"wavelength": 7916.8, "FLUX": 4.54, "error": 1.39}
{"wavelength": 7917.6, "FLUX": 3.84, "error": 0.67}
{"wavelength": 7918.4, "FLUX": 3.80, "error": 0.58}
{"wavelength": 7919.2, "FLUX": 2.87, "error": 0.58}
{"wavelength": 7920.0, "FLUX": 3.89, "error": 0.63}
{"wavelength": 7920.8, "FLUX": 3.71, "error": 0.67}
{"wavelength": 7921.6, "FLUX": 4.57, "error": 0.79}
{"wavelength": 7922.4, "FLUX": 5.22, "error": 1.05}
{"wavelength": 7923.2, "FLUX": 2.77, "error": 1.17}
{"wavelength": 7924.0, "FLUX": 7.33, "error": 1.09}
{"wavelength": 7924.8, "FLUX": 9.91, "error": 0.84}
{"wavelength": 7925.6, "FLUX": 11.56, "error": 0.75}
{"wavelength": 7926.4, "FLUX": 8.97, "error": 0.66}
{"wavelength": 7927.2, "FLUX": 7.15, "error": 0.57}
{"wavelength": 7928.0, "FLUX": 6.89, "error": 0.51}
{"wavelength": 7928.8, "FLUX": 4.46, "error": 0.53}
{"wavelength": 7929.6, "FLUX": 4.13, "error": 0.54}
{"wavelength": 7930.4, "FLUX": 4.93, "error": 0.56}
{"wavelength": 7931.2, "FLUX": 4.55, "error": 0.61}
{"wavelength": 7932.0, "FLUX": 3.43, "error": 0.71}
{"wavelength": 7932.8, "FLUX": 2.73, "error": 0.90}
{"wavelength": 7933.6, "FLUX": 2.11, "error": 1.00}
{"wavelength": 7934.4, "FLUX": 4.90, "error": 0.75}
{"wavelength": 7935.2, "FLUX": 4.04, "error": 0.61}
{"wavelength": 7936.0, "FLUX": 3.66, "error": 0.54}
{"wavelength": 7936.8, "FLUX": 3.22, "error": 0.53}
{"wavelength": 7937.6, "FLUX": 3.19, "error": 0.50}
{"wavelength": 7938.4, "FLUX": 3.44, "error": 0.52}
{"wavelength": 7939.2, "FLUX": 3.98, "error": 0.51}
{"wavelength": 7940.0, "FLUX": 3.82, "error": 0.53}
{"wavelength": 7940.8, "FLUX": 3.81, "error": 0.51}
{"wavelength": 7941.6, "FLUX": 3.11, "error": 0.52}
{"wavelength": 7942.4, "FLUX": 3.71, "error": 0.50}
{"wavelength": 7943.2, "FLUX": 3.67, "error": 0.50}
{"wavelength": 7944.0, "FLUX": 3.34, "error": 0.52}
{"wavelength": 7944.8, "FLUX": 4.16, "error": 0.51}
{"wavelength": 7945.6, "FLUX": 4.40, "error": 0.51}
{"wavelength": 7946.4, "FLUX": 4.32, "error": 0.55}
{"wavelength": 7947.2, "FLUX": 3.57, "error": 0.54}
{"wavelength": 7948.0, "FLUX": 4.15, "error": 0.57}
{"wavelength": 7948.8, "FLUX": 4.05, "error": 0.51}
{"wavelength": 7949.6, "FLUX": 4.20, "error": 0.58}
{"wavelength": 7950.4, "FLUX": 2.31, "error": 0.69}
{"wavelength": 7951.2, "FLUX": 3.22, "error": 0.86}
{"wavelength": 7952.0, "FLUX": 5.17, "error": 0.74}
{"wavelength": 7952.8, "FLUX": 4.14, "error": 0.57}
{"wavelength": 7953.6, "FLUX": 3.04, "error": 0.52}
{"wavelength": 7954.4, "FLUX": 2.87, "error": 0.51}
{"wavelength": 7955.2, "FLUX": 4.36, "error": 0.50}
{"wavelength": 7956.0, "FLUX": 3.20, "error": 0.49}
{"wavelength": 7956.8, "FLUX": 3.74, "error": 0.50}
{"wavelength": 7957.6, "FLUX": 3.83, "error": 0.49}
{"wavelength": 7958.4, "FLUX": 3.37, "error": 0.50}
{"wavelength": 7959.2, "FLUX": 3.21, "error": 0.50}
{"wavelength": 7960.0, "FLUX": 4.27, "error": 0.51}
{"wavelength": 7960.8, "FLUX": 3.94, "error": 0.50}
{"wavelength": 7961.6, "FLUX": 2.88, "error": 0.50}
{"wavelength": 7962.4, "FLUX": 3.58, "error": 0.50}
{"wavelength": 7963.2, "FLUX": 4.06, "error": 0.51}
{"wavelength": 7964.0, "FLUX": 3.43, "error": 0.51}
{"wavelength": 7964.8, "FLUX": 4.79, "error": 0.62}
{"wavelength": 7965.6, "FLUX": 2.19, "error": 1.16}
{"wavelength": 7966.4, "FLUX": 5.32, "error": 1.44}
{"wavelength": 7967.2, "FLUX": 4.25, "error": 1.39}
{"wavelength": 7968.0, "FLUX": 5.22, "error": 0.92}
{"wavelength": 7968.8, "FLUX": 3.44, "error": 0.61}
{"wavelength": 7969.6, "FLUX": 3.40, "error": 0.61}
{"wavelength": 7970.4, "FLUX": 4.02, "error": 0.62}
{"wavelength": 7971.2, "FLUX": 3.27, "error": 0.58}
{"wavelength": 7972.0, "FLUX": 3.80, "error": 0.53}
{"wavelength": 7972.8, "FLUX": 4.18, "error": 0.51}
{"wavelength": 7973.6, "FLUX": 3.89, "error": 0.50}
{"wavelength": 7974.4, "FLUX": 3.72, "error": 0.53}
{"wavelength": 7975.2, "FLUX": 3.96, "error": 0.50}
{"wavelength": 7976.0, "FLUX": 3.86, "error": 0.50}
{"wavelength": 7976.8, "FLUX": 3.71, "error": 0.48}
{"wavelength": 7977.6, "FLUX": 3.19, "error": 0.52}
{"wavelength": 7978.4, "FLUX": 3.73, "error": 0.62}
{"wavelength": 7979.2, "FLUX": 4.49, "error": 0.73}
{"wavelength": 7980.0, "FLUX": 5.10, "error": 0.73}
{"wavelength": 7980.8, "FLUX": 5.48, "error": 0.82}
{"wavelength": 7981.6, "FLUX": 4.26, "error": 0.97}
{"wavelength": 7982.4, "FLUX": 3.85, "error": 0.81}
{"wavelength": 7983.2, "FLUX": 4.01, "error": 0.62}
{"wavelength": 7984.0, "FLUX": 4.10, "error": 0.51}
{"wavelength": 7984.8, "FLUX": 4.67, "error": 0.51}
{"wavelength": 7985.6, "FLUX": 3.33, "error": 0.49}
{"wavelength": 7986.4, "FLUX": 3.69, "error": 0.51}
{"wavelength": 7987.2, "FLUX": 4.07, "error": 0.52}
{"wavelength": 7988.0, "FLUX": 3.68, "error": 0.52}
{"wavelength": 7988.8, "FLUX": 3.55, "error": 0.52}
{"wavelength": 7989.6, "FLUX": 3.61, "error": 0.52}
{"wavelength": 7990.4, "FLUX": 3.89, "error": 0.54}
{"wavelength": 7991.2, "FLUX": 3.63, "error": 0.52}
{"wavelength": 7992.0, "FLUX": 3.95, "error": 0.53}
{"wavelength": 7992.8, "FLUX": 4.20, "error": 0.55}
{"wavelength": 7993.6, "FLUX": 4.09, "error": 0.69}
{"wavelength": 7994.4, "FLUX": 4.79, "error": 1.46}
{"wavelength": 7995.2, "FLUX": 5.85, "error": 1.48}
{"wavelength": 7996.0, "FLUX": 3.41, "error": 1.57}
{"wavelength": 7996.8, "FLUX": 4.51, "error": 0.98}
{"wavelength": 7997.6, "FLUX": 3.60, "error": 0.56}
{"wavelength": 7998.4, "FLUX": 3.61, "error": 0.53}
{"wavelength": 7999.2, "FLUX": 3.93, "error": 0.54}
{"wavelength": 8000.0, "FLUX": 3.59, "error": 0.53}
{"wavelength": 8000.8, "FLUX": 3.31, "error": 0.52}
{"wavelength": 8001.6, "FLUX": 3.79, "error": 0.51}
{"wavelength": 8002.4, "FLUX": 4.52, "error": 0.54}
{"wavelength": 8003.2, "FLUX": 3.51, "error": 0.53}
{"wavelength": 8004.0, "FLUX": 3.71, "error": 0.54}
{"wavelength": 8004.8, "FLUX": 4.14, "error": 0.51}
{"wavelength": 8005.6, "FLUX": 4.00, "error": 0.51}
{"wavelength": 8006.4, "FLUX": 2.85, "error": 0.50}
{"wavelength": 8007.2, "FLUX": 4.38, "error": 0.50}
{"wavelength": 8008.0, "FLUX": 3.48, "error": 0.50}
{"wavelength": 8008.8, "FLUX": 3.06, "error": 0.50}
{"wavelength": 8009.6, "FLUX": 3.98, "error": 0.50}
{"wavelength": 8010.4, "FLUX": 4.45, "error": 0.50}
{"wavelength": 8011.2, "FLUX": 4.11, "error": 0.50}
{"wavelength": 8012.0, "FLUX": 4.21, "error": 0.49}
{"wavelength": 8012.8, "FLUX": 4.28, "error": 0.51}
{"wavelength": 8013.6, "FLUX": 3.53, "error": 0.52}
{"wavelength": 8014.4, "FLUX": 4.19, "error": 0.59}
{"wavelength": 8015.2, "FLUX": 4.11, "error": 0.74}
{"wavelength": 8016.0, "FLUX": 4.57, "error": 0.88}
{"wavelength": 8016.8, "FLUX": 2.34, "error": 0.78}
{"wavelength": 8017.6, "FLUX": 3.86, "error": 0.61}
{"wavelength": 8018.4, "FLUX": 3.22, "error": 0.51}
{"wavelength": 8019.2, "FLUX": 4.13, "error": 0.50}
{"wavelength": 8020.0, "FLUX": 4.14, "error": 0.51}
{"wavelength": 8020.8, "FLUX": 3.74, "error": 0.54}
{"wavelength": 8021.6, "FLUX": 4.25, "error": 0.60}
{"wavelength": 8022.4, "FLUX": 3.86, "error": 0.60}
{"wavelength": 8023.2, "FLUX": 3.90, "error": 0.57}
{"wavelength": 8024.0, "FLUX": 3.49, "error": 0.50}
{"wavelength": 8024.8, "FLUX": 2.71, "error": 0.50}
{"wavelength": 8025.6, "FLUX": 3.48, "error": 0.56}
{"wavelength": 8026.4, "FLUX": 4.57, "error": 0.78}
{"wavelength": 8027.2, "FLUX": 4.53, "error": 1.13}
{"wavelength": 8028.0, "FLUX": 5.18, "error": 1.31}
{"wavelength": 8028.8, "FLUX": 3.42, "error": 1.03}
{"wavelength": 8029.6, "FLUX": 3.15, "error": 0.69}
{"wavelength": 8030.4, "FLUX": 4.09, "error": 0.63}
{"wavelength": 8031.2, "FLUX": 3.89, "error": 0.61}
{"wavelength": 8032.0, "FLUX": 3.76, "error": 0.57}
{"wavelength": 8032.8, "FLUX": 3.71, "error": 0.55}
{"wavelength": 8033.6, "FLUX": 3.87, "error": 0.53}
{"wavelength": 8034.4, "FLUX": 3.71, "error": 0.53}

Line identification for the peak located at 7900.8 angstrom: Halpha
